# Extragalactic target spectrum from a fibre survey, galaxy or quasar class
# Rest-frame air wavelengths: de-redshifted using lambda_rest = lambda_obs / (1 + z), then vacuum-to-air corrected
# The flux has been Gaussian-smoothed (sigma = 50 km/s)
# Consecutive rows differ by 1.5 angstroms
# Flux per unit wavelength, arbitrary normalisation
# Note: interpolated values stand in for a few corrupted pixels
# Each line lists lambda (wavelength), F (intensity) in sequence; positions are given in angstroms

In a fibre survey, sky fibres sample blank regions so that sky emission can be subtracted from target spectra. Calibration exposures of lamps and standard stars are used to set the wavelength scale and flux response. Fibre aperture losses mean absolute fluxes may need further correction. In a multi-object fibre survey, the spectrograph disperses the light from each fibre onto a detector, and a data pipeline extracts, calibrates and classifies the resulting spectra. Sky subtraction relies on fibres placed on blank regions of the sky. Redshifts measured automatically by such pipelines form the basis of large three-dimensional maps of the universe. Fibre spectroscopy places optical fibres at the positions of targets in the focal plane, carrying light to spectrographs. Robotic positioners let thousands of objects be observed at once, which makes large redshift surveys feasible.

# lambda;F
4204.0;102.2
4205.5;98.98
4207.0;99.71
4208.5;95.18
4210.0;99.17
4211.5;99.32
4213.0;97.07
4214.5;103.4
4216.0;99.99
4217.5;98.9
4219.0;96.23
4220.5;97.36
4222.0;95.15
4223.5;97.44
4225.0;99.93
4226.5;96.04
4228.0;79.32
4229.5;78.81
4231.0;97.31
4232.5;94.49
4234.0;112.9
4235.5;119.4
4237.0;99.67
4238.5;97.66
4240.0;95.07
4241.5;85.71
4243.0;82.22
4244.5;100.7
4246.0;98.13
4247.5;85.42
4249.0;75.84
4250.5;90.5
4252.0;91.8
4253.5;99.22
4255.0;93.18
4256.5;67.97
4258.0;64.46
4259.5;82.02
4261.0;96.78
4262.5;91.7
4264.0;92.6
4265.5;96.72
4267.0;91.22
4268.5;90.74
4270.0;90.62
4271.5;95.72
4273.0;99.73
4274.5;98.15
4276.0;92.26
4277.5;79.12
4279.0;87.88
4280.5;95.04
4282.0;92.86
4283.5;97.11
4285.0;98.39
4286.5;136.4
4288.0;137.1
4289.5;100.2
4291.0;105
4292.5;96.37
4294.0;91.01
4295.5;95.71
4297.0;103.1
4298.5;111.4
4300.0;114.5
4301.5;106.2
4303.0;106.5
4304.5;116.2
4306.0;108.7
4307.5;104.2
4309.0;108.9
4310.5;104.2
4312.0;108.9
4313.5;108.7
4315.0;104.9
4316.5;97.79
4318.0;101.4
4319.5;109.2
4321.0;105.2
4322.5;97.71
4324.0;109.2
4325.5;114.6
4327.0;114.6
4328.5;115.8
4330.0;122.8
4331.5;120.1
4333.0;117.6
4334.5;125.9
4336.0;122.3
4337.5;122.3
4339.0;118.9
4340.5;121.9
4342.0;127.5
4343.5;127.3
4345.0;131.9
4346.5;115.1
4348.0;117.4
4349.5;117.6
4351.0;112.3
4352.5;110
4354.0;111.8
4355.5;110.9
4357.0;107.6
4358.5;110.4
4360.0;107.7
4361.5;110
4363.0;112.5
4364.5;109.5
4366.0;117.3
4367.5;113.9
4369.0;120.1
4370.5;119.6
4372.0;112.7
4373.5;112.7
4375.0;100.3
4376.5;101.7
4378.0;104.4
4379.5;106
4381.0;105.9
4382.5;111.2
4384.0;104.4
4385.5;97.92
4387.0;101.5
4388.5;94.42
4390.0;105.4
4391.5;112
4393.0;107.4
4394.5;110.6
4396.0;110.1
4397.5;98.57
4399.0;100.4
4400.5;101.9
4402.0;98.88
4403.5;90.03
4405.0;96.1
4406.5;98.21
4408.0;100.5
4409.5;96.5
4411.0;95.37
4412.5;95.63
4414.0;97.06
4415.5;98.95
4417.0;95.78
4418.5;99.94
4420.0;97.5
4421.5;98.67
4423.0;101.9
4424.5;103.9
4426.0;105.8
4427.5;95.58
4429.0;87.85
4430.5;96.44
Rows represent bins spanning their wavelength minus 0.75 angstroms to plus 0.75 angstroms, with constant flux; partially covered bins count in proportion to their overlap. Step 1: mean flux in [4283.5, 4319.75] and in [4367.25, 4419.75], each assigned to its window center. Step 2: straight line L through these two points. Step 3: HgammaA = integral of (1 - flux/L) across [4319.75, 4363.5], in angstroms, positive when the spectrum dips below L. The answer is -4.3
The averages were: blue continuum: 107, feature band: 116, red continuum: 103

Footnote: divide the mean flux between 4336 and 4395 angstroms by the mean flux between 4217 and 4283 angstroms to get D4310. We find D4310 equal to 1.21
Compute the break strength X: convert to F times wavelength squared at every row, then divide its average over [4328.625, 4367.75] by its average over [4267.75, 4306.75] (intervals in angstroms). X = 1.18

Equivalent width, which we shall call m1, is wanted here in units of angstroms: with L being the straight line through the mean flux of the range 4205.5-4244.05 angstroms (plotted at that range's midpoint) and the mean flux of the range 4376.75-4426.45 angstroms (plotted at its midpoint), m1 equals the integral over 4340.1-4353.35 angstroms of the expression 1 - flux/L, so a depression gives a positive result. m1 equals -2.7 angstroms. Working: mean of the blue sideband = 96.8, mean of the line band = 120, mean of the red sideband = 101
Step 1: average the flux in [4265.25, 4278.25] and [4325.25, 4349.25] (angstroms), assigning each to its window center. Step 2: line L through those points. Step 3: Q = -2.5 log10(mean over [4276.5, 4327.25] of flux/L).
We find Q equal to 0.01 mag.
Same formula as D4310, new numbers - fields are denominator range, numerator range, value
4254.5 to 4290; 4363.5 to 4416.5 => 1.10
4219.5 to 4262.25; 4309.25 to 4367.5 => 1.24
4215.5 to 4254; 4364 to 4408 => 1.11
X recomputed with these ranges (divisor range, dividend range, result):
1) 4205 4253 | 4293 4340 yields 1.20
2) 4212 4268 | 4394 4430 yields 1.15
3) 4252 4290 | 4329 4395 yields 1.24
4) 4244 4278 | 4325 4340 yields 1.38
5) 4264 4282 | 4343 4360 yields 1.29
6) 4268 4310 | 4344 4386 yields 1.13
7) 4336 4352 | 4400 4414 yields 0.82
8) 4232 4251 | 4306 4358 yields 1.24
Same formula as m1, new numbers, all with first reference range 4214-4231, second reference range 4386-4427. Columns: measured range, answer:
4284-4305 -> -2.43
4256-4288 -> 0.94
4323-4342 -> -4.01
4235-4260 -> 1.52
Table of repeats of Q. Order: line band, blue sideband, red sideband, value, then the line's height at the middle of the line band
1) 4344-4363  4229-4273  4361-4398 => -0.089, 105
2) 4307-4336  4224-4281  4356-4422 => -0.128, 98.1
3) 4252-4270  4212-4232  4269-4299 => 0.117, 98.2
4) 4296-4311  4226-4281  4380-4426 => -0.146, 94.7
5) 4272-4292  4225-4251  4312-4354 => 0.024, 104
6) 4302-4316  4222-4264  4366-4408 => -0.104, 97.9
